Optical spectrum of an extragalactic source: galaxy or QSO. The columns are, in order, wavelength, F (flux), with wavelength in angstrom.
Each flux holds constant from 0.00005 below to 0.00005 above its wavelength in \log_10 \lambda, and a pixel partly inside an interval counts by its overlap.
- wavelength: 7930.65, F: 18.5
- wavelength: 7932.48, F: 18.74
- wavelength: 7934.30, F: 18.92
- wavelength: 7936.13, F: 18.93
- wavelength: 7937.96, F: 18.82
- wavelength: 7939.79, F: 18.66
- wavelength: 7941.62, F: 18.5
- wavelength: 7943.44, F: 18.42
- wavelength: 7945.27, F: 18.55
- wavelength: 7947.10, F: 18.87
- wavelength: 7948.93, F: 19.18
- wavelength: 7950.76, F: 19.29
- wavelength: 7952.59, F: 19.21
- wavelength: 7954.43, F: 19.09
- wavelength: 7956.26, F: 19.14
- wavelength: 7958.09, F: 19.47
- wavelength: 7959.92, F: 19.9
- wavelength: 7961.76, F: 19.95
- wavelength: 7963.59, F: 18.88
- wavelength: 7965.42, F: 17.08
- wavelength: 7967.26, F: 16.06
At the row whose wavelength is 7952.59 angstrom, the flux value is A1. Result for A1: 19.21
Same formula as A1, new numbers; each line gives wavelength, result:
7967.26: 16.06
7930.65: 18.5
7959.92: 19.9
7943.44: 18.42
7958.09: 19.47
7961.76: 19.95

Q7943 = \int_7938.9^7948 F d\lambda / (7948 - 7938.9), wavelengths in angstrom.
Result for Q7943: 18.6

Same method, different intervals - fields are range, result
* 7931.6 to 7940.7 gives 18.8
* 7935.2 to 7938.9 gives 18.8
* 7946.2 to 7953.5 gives 19.1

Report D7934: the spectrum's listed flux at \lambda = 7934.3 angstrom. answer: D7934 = 18.92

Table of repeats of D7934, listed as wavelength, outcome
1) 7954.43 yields 19.09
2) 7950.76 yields 19.29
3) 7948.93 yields 19.18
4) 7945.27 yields 18.55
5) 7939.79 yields 18.66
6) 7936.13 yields 18.93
